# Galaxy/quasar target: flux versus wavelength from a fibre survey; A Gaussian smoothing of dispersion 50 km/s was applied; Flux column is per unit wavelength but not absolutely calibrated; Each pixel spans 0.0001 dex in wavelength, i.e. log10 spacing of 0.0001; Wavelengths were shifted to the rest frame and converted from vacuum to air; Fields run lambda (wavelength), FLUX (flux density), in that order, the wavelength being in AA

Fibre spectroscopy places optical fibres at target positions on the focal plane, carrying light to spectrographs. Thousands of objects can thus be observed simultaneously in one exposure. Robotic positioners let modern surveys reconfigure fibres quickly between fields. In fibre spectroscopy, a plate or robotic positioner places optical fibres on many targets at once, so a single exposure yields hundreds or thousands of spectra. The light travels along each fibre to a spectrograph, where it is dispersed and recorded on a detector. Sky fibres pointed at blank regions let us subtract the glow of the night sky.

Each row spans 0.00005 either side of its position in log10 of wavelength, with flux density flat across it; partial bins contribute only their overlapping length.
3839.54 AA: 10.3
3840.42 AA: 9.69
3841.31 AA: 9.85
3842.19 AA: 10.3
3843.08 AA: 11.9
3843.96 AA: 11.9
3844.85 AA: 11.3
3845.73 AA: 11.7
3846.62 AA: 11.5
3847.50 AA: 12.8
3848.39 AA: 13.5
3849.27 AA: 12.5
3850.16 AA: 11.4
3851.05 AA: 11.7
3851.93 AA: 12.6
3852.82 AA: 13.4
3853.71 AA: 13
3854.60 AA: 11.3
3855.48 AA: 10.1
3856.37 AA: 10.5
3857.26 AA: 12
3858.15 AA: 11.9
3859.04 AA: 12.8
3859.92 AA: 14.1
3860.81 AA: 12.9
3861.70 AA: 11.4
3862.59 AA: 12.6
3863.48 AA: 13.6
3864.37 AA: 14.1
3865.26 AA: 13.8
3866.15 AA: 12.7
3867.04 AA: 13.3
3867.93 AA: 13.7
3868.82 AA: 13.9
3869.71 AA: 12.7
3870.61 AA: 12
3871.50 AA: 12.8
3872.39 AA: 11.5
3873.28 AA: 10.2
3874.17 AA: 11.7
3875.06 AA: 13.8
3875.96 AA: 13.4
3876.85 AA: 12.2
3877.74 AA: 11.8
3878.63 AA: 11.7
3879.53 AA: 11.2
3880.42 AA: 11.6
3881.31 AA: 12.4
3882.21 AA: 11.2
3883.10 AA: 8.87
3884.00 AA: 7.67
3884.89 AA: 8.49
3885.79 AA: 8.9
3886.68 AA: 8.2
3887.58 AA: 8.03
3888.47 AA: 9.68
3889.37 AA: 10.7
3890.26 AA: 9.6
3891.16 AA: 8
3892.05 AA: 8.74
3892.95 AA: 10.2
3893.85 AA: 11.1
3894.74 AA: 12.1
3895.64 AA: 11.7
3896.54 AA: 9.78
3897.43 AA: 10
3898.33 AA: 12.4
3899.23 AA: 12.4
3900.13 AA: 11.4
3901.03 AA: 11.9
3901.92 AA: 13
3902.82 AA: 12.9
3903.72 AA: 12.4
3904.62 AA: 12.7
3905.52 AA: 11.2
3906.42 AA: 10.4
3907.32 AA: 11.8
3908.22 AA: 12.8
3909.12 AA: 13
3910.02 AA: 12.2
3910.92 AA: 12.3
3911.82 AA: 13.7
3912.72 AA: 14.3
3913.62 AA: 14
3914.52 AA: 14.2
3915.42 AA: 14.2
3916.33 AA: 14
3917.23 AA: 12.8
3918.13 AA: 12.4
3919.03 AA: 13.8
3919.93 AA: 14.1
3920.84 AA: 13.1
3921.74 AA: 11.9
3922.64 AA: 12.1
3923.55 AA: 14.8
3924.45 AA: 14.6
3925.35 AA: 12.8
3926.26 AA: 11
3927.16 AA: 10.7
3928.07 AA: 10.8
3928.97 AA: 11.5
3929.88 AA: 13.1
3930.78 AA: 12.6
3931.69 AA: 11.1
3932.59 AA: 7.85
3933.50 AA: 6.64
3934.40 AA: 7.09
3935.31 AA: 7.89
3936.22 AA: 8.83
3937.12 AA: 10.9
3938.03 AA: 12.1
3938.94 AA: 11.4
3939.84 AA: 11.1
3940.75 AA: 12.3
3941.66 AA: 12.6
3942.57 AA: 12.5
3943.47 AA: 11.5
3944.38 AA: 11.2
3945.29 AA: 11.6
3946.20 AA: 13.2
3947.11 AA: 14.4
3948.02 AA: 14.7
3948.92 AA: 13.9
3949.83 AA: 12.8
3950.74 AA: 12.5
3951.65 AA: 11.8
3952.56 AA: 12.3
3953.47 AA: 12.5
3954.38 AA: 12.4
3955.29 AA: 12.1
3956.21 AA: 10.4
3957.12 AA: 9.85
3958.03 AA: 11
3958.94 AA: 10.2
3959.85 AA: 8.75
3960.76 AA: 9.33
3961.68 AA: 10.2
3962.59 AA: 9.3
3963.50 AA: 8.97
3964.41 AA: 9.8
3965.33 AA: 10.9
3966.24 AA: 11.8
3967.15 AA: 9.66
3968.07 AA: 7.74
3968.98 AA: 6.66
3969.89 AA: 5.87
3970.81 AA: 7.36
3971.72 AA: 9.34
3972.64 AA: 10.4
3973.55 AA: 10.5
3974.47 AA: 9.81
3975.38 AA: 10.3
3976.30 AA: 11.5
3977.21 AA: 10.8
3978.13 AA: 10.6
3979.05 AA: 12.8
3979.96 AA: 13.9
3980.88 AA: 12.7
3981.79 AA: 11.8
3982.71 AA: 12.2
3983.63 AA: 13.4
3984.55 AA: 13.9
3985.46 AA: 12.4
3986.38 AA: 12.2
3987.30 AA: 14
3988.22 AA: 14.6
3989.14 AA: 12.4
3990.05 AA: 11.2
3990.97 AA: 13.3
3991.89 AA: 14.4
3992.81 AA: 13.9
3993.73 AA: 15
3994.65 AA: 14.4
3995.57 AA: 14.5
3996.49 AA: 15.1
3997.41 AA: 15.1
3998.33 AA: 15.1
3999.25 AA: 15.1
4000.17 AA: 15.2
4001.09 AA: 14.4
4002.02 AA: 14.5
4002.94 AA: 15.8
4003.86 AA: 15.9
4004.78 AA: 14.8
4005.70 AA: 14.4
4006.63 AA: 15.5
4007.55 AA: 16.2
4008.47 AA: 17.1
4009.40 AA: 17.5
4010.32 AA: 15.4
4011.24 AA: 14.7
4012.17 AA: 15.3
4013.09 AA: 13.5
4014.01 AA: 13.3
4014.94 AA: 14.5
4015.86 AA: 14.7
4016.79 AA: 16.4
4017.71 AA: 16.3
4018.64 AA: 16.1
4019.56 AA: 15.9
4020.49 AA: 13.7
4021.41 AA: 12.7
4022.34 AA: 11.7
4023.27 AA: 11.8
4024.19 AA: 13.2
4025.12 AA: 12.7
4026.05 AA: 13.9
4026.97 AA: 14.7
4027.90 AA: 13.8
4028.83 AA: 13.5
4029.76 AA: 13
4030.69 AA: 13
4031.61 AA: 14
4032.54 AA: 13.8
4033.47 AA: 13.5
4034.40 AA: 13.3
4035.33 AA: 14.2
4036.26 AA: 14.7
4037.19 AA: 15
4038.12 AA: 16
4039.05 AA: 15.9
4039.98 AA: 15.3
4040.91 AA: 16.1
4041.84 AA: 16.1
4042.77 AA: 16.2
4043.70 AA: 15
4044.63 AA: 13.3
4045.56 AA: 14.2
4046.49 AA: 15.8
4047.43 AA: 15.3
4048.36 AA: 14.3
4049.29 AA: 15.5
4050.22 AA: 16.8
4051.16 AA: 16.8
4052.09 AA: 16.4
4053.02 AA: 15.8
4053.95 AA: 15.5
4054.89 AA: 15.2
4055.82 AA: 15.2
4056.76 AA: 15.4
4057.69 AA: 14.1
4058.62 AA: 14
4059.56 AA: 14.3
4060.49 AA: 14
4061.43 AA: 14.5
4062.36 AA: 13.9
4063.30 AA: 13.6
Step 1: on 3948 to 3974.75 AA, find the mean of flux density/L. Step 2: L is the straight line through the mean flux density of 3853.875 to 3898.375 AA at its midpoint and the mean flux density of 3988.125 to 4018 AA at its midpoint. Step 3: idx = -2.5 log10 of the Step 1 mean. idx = 0.30 mag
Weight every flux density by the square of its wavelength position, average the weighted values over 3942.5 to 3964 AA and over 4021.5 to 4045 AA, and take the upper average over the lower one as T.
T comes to 1.28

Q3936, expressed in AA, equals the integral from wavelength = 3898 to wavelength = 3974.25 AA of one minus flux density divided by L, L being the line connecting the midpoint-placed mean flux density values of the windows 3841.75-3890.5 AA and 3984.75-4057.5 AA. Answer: 8.8 AA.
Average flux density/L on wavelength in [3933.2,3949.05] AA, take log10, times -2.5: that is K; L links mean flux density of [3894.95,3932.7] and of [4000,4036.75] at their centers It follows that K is 0.147 mag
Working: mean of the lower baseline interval 12.4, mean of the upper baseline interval 14.5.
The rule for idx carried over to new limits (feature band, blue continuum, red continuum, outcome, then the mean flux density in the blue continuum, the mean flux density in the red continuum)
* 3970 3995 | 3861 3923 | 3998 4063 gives 0.14 mag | 11.9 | 14.8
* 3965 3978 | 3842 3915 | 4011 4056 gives 0.38 mag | 11.8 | 14.6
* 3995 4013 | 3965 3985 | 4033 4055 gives -0.21 mag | 10.6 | 15.3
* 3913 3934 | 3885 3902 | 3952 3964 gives -0.18 mag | 10.3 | 10.6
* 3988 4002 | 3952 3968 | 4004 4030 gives -0.10 mag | 10.5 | 14.5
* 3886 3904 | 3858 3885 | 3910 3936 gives 0.14 mag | 12.2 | 12.1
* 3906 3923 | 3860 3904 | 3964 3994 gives -0.14 mag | 11.5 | 11.4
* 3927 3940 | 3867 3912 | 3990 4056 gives 0.22 mag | 11.3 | 14.8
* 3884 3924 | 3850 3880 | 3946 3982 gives 0.00 mag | 12.4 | 10.8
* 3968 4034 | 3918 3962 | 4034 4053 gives 0.04 mag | 11.6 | 15.3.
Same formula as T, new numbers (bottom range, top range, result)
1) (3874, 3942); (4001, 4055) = 1.37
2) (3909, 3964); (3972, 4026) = 1.21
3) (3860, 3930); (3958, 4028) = 1.13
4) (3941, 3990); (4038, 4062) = 1.41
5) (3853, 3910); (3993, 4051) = 1.37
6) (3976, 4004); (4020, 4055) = 1.09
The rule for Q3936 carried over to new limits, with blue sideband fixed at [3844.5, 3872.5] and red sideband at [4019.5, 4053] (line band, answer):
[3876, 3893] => 3.65 AA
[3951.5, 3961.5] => 1.96 AA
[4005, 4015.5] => -0.75 AA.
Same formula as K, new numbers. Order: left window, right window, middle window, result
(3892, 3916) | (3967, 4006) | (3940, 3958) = 0.01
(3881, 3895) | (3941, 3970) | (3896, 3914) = -0.22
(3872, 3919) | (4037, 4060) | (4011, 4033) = 0.05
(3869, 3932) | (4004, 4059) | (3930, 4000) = 0.15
